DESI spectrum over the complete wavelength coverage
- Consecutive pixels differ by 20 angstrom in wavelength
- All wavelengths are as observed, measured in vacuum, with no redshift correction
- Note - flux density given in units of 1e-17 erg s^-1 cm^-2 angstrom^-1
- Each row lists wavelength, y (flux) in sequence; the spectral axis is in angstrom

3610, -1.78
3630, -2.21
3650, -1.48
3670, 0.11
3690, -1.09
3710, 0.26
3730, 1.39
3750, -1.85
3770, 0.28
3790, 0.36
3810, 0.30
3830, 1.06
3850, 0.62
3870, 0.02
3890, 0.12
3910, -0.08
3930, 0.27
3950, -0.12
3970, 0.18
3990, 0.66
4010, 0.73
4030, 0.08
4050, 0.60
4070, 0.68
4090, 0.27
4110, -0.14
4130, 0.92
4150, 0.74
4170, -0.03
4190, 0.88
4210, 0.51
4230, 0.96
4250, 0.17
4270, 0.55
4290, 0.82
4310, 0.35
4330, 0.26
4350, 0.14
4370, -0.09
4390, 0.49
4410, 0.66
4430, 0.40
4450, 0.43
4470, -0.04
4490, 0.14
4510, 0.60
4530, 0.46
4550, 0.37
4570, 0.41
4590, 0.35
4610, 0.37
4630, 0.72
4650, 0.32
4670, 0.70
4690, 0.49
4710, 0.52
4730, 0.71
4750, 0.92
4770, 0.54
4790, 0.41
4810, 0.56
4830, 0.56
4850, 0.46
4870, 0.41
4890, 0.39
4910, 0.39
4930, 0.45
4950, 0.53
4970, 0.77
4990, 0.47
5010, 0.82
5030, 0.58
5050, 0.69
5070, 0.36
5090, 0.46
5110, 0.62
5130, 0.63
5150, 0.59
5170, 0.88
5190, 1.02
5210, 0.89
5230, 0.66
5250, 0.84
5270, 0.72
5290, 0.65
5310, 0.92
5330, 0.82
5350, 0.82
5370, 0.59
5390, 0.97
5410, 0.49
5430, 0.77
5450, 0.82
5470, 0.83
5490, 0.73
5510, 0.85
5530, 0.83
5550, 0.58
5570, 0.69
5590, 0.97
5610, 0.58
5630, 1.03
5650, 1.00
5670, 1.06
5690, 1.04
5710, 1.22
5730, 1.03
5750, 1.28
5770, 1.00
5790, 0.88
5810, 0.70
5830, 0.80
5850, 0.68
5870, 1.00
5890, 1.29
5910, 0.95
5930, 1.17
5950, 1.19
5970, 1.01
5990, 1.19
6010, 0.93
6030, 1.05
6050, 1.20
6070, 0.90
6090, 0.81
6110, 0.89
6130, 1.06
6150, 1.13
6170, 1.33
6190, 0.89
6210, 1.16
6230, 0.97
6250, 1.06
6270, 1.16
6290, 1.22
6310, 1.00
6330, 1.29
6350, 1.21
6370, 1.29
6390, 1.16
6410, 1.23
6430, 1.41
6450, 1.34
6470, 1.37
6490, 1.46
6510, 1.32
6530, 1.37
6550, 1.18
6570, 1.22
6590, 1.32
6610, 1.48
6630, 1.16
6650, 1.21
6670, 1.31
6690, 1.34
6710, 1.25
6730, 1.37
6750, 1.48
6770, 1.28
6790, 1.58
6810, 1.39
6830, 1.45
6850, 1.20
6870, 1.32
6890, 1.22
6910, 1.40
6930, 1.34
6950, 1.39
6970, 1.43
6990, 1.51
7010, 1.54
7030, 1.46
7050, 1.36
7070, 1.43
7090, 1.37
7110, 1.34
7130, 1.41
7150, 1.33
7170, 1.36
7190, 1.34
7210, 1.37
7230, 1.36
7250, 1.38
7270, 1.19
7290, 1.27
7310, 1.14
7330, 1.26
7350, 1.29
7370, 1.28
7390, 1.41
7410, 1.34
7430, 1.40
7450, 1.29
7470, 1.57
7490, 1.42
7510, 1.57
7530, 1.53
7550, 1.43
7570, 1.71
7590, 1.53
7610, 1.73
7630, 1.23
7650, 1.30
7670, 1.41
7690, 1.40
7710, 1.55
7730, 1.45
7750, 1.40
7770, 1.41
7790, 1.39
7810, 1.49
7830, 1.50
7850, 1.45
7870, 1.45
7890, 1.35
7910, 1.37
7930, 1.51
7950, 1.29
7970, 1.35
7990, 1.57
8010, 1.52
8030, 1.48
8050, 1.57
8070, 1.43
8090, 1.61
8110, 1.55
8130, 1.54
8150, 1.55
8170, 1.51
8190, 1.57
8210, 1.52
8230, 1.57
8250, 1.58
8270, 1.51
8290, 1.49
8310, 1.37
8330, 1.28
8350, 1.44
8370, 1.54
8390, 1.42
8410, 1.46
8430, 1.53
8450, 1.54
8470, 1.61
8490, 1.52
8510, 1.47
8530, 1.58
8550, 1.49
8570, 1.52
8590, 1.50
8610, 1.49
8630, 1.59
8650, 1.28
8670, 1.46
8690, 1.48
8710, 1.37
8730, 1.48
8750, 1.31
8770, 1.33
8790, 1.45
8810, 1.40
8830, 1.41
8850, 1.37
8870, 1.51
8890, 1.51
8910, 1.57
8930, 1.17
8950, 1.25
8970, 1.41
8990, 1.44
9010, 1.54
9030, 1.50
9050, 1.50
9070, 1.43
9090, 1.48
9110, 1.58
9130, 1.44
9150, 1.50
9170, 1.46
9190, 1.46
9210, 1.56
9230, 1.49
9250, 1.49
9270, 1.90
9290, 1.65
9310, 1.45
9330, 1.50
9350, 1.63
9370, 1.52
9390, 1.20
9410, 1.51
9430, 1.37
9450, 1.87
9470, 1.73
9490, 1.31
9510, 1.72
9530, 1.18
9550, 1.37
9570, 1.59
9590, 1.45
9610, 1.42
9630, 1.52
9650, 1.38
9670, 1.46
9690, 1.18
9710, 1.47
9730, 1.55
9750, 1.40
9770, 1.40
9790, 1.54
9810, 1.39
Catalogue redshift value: 0.41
